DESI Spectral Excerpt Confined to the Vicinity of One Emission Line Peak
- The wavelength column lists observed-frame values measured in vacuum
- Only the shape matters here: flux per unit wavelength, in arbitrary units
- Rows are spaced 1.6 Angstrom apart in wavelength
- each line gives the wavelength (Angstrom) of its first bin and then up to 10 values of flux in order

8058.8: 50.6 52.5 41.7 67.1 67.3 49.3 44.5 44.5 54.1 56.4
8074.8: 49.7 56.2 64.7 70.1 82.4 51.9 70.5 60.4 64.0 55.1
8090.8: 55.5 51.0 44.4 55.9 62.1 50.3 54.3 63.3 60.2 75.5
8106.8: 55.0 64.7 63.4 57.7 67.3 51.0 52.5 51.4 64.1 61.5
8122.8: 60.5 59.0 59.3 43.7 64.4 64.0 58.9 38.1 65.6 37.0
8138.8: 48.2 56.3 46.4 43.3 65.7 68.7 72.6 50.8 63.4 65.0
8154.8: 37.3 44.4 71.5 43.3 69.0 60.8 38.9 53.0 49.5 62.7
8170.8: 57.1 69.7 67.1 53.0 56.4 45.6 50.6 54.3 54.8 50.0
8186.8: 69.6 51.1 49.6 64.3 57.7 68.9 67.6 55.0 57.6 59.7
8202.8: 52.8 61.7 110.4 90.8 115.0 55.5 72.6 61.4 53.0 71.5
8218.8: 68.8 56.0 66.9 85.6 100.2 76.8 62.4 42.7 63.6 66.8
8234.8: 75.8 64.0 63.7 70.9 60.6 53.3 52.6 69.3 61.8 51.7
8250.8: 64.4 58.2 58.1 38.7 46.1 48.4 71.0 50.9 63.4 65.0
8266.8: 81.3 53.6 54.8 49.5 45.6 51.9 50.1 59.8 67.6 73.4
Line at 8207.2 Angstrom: [S II]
